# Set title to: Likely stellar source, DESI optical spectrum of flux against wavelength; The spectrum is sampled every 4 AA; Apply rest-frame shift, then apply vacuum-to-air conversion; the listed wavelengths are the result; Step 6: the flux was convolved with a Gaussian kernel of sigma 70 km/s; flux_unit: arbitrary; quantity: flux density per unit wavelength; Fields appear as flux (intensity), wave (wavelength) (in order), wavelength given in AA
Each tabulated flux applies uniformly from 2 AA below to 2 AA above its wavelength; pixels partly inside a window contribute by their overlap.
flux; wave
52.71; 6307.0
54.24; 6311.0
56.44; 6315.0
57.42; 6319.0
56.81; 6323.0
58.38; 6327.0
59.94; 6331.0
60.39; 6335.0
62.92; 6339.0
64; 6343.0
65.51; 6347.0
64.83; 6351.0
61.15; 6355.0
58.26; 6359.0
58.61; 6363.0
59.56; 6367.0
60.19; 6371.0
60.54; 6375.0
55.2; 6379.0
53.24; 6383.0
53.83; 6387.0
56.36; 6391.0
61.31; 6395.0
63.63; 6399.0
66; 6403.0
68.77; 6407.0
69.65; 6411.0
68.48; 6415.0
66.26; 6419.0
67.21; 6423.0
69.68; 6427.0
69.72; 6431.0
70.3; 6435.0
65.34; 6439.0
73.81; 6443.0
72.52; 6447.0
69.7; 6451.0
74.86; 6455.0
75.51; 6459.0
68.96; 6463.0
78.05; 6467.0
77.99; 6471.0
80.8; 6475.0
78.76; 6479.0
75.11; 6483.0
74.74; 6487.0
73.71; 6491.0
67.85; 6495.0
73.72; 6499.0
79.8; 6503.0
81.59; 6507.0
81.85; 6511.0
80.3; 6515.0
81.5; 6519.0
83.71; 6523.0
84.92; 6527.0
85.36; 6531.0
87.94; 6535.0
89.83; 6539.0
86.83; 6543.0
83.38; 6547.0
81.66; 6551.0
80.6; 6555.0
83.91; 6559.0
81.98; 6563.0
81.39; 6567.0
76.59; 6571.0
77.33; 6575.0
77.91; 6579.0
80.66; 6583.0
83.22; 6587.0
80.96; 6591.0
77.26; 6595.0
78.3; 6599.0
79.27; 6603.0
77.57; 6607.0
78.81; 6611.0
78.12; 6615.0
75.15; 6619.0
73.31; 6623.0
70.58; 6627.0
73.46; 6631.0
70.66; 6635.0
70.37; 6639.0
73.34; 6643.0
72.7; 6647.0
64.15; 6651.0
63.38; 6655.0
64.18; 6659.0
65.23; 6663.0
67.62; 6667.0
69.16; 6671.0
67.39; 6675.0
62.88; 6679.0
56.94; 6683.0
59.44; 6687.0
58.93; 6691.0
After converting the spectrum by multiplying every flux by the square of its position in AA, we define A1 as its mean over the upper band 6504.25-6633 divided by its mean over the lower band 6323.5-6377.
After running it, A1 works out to 1.4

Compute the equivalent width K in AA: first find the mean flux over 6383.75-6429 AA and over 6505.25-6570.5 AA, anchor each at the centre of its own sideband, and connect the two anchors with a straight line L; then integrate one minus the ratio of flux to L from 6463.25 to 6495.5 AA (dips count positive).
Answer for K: -0.4 AA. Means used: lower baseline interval 64.3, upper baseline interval 83.4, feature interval 75.9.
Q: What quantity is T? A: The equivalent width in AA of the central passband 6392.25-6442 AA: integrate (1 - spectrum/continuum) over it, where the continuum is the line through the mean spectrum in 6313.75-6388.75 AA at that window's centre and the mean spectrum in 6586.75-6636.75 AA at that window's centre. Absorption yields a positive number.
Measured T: -2.70 AA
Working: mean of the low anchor 59.4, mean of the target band 67.2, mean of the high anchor 76.5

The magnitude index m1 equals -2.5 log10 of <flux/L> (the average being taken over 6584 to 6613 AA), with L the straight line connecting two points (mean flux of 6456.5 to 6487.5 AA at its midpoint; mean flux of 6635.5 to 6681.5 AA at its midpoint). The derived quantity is -0.13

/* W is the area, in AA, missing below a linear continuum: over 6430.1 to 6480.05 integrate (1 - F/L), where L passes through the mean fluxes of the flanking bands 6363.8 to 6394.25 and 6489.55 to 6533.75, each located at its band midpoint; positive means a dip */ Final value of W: -2.4 AA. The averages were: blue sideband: 57.2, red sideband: 79.7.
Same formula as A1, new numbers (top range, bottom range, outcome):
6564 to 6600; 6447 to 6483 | 1.09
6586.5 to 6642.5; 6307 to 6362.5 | 1.39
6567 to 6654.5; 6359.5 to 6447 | 1.26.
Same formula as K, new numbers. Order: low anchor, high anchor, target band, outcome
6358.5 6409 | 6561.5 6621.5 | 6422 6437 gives -1.3 AA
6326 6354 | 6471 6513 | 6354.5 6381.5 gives 2.6 AA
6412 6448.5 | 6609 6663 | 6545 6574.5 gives -4.5 AA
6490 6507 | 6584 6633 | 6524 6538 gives -2.0 AA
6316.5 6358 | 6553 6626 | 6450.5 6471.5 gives -1.3 AA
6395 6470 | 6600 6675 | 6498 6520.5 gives -3.1 AA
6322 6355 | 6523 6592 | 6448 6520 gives -0.6 AA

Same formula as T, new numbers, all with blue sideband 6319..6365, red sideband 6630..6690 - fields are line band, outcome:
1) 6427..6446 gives -2.25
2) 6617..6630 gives -1.42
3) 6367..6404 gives 1.71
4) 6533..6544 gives -4.10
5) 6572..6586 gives -2.96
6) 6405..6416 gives -1.23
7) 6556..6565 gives -2.50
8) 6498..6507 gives -2.05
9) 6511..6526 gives -4.24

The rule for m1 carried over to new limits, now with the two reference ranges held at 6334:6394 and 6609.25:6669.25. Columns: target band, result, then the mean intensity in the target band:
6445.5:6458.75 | -0.15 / 72.8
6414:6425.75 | -0.09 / 67.4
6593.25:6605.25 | -0.14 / 78.3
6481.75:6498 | -0.13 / 72.8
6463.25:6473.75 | -0.20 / 76.7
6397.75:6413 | -0.10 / 67.2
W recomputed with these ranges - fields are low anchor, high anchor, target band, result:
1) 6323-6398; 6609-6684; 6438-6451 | -1.7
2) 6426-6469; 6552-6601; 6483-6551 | -4.1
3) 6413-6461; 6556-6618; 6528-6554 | -3.0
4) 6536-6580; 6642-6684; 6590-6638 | -1.5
